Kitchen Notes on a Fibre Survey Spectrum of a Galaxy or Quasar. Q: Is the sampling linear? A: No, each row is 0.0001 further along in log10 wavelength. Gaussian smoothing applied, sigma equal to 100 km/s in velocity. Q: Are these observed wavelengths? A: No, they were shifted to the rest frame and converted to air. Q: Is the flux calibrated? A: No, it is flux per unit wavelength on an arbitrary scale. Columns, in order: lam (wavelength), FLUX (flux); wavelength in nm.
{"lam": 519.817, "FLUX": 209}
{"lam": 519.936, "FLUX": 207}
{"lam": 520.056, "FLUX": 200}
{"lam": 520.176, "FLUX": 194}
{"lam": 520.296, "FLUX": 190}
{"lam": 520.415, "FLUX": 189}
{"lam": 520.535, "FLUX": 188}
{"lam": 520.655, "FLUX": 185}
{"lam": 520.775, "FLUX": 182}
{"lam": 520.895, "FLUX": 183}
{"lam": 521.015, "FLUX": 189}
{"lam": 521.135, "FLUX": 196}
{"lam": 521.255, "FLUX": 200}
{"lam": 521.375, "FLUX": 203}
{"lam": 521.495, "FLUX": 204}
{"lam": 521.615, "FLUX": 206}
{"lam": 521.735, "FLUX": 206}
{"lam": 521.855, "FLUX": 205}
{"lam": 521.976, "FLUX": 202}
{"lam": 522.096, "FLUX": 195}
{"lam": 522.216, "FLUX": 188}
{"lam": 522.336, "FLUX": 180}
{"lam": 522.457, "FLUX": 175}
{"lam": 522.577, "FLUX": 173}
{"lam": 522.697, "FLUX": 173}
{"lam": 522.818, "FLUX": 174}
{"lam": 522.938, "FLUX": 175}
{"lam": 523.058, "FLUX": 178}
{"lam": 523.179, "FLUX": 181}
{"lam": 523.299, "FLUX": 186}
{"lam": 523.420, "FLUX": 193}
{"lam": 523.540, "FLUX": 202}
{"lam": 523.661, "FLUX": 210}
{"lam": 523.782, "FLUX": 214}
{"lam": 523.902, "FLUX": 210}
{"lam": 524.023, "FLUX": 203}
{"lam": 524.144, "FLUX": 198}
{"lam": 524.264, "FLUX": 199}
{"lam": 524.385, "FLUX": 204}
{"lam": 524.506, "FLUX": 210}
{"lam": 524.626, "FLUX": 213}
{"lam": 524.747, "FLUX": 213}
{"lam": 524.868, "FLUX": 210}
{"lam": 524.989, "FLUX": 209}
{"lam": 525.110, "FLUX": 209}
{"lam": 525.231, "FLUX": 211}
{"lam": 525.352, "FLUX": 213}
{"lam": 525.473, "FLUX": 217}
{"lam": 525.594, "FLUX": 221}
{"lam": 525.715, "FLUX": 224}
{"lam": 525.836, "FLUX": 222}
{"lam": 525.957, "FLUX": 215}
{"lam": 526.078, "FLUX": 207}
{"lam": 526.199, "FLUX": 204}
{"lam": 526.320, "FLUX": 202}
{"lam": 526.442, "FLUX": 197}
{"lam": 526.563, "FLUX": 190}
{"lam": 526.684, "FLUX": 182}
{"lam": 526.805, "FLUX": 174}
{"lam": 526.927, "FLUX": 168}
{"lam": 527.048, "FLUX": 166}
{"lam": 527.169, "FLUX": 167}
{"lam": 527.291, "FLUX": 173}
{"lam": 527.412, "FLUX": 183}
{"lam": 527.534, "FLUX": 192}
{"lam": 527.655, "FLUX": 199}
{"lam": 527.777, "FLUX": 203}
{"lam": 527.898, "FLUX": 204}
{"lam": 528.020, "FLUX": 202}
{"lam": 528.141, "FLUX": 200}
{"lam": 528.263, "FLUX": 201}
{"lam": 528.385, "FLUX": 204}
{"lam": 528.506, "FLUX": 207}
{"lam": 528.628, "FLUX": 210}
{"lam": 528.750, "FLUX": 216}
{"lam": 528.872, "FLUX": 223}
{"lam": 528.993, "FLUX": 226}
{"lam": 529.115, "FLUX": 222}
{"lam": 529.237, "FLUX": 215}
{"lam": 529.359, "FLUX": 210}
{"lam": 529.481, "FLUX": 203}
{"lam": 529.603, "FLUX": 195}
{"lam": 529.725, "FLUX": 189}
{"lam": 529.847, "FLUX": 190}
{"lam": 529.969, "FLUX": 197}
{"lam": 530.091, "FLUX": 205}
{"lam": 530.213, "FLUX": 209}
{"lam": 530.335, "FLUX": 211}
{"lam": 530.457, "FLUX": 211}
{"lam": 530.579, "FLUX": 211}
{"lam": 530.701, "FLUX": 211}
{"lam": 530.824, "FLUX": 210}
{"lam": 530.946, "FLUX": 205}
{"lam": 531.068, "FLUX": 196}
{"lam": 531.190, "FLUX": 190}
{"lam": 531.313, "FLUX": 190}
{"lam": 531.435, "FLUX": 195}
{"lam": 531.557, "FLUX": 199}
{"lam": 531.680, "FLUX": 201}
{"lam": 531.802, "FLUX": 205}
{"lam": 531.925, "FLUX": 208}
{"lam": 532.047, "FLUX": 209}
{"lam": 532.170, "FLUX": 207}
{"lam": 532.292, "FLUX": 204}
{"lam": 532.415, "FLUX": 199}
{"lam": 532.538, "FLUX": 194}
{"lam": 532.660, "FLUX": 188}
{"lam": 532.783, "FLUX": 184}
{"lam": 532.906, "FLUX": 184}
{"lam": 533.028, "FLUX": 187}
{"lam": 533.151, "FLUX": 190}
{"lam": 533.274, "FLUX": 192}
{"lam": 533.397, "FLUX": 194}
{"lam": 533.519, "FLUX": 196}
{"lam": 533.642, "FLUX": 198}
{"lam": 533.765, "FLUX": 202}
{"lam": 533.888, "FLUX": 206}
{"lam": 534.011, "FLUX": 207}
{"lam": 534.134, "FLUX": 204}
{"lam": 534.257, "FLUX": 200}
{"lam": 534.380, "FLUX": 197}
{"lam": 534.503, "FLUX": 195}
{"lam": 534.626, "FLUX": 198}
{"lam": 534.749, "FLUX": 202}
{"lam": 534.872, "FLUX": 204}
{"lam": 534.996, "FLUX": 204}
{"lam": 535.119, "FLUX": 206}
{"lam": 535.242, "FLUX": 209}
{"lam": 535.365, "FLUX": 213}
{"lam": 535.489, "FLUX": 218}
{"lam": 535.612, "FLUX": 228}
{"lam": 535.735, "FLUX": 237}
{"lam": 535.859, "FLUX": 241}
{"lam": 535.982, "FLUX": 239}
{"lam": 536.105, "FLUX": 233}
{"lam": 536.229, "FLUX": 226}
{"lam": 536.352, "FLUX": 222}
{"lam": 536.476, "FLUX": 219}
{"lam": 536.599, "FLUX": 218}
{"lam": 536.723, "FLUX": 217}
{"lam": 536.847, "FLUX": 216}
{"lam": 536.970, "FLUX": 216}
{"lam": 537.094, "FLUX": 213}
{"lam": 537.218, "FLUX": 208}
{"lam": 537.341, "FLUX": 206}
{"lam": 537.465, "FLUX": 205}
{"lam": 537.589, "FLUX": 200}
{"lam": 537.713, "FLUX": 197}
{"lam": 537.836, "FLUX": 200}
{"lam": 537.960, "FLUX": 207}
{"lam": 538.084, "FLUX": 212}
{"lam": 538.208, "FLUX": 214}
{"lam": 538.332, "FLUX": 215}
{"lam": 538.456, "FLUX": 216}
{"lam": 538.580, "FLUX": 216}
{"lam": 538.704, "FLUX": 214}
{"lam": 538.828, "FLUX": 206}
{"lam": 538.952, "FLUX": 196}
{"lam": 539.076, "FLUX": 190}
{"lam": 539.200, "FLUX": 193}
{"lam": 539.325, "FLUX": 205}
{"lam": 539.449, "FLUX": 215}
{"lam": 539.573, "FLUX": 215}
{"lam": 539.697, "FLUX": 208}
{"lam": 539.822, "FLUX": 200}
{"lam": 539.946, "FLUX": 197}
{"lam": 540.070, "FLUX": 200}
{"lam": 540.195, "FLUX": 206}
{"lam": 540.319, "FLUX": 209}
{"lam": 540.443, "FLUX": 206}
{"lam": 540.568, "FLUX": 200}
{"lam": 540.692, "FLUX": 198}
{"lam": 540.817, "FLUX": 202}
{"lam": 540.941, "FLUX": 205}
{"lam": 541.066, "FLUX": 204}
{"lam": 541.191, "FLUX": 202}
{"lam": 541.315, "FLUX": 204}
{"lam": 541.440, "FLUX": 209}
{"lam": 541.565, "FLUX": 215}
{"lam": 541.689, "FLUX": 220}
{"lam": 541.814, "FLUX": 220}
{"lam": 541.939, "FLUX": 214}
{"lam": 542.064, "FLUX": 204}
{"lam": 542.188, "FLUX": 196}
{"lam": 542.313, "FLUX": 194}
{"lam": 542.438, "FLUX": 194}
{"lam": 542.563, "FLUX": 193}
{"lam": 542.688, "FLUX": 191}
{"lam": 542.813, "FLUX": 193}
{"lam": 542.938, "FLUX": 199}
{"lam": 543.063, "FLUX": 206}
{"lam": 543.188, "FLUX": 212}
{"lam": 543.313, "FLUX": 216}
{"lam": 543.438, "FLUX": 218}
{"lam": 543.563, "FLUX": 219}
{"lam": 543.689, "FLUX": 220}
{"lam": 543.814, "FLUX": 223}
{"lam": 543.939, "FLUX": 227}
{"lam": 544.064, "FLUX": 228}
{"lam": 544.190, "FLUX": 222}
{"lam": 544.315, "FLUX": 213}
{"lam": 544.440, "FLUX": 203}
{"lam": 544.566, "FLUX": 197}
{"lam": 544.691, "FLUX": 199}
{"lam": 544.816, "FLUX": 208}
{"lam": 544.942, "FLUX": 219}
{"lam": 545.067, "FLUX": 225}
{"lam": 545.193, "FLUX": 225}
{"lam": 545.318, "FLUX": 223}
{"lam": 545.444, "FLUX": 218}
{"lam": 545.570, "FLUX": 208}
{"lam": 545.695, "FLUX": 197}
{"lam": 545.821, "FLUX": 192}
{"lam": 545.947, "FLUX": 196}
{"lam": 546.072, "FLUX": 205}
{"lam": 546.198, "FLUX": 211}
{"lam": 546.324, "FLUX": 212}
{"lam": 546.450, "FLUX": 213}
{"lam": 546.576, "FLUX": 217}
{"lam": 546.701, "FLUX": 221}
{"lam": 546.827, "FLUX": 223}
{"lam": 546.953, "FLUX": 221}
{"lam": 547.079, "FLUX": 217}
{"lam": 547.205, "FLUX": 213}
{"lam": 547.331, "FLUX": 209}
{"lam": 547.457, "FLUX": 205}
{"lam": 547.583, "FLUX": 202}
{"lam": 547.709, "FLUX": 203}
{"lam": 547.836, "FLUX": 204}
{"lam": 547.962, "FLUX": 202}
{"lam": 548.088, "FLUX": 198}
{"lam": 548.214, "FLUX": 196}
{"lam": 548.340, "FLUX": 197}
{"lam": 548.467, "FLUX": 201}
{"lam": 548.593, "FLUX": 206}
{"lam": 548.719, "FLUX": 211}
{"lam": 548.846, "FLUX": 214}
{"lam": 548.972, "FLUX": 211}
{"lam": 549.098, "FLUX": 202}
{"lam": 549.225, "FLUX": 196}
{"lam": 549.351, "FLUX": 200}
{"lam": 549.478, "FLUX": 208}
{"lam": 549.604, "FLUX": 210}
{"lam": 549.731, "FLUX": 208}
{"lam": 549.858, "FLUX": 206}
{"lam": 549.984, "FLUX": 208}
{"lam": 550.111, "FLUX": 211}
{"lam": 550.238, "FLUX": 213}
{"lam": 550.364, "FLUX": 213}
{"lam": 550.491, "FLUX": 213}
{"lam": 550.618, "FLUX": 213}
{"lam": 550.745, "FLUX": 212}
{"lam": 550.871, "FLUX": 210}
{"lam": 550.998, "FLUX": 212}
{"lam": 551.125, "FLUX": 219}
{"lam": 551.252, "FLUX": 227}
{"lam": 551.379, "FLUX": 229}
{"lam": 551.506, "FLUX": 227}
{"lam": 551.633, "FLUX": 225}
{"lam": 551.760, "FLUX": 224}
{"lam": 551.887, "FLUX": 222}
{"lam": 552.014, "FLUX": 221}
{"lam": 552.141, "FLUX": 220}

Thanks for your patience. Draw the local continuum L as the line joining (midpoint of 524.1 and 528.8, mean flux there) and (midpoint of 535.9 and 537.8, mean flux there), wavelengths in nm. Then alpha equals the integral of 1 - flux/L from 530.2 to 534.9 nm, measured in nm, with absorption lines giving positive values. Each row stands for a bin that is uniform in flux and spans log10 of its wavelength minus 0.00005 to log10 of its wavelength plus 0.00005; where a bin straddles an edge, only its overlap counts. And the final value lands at 0.22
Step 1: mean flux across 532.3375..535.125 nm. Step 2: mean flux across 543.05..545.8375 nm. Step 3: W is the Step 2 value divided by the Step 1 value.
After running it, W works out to 1.09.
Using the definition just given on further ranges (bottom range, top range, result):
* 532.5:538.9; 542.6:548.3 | 1.01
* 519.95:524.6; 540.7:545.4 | 1.08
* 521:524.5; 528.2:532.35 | 1.06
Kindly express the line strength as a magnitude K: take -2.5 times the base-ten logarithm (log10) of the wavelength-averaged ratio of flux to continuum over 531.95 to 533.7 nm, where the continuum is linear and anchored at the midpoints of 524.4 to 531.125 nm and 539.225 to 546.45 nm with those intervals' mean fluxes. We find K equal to 0.05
